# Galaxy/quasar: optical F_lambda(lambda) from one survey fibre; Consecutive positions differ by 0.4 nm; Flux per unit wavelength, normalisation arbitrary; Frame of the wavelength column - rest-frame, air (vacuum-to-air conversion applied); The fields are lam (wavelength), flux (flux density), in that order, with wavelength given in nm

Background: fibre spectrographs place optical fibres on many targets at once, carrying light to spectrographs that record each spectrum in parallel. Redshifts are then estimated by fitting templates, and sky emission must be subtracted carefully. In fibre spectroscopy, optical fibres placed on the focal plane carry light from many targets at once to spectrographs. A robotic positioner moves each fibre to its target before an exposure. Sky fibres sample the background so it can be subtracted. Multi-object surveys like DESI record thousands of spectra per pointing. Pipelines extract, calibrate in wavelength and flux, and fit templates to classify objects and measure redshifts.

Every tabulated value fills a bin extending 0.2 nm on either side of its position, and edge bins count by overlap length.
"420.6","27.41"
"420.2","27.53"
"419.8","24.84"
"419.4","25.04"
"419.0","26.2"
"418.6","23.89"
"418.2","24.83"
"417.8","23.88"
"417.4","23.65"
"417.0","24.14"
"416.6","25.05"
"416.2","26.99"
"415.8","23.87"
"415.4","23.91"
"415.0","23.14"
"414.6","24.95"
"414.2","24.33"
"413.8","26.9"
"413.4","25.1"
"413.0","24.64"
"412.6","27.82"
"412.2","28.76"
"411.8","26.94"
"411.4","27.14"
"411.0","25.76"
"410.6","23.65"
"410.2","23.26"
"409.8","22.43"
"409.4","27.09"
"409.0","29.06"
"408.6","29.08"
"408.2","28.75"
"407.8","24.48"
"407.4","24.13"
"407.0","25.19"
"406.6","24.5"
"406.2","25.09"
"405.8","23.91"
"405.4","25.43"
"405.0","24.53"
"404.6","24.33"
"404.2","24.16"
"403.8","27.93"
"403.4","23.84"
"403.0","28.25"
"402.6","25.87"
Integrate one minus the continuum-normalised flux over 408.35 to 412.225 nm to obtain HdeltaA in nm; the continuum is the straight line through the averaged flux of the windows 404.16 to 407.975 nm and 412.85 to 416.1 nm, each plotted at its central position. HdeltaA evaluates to -0.25 nm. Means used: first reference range 24.6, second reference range 24.7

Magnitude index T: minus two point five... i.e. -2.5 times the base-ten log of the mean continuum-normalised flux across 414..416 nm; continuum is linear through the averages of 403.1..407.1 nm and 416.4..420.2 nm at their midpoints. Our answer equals 0.03 mag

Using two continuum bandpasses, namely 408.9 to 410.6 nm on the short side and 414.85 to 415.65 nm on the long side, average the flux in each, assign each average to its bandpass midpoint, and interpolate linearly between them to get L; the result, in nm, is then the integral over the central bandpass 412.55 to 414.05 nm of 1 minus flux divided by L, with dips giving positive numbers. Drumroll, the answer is -0.11 nm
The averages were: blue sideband 25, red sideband 23.6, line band 25.9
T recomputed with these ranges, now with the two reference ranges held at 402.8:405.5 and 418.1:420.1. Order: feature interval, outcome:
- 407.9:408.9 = -0.13 mag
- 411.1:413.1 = -0.08 mag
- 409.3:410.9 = 0.06 mag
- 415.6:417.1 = 0.00 mag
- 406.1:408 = 0.03 mag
